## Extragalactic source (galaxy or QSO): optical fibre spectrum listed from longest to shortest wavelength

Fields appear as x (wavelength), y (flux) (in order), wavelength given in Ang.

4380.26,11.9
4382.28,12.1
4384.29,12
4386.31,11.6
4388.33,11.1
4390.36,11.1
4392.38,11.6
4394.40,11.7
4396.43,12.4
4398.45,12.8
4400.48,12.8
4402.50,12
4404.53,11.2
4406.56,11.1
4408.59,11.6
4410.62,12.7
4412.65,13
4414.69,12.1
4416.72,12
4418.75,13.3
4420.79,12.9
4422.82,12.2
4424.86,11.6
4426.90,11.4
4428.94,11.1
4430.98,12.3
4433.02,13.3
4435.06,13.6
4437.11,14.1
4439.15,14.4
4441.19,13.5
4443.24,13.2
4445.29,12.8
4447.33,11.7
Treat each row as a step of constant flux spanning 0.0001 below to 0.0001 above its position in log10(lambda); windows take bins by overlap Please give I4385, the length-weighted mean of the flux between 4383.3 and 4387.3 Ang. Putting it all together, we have 11.8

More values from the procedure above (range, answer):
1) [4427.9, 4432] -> 11.7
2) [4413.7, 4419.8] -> 12.5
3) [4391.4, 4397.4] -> 11.9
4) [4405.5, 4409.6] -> 11.3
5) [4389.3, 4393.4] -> 11.3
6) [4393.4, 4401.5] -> 12.4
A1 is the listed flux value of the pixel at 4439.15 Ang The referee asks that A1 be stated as 14.4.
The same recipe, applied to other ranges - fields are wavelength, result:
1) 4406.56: 11.1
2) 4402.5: 12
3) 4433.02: 13.3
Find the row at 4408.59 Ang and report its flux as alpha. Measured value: 11.6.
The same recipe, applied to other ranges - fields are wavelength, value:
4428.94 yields 11.1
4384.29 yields 12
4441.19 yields 13.5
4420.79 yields 12.9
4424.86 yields 11.6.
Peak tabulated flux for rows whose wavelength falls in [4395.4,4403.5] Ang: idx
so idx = 12.8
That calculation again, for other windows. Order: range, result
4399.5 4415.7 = 13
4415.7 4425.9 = 13.3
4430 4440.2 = 14.4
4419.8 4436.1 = 13.6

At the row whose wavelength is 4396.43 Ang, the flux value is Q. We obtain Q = 12.4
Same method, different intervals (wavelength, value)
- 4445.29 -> 12.8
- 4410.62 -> 12.7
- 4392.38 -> 11.6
